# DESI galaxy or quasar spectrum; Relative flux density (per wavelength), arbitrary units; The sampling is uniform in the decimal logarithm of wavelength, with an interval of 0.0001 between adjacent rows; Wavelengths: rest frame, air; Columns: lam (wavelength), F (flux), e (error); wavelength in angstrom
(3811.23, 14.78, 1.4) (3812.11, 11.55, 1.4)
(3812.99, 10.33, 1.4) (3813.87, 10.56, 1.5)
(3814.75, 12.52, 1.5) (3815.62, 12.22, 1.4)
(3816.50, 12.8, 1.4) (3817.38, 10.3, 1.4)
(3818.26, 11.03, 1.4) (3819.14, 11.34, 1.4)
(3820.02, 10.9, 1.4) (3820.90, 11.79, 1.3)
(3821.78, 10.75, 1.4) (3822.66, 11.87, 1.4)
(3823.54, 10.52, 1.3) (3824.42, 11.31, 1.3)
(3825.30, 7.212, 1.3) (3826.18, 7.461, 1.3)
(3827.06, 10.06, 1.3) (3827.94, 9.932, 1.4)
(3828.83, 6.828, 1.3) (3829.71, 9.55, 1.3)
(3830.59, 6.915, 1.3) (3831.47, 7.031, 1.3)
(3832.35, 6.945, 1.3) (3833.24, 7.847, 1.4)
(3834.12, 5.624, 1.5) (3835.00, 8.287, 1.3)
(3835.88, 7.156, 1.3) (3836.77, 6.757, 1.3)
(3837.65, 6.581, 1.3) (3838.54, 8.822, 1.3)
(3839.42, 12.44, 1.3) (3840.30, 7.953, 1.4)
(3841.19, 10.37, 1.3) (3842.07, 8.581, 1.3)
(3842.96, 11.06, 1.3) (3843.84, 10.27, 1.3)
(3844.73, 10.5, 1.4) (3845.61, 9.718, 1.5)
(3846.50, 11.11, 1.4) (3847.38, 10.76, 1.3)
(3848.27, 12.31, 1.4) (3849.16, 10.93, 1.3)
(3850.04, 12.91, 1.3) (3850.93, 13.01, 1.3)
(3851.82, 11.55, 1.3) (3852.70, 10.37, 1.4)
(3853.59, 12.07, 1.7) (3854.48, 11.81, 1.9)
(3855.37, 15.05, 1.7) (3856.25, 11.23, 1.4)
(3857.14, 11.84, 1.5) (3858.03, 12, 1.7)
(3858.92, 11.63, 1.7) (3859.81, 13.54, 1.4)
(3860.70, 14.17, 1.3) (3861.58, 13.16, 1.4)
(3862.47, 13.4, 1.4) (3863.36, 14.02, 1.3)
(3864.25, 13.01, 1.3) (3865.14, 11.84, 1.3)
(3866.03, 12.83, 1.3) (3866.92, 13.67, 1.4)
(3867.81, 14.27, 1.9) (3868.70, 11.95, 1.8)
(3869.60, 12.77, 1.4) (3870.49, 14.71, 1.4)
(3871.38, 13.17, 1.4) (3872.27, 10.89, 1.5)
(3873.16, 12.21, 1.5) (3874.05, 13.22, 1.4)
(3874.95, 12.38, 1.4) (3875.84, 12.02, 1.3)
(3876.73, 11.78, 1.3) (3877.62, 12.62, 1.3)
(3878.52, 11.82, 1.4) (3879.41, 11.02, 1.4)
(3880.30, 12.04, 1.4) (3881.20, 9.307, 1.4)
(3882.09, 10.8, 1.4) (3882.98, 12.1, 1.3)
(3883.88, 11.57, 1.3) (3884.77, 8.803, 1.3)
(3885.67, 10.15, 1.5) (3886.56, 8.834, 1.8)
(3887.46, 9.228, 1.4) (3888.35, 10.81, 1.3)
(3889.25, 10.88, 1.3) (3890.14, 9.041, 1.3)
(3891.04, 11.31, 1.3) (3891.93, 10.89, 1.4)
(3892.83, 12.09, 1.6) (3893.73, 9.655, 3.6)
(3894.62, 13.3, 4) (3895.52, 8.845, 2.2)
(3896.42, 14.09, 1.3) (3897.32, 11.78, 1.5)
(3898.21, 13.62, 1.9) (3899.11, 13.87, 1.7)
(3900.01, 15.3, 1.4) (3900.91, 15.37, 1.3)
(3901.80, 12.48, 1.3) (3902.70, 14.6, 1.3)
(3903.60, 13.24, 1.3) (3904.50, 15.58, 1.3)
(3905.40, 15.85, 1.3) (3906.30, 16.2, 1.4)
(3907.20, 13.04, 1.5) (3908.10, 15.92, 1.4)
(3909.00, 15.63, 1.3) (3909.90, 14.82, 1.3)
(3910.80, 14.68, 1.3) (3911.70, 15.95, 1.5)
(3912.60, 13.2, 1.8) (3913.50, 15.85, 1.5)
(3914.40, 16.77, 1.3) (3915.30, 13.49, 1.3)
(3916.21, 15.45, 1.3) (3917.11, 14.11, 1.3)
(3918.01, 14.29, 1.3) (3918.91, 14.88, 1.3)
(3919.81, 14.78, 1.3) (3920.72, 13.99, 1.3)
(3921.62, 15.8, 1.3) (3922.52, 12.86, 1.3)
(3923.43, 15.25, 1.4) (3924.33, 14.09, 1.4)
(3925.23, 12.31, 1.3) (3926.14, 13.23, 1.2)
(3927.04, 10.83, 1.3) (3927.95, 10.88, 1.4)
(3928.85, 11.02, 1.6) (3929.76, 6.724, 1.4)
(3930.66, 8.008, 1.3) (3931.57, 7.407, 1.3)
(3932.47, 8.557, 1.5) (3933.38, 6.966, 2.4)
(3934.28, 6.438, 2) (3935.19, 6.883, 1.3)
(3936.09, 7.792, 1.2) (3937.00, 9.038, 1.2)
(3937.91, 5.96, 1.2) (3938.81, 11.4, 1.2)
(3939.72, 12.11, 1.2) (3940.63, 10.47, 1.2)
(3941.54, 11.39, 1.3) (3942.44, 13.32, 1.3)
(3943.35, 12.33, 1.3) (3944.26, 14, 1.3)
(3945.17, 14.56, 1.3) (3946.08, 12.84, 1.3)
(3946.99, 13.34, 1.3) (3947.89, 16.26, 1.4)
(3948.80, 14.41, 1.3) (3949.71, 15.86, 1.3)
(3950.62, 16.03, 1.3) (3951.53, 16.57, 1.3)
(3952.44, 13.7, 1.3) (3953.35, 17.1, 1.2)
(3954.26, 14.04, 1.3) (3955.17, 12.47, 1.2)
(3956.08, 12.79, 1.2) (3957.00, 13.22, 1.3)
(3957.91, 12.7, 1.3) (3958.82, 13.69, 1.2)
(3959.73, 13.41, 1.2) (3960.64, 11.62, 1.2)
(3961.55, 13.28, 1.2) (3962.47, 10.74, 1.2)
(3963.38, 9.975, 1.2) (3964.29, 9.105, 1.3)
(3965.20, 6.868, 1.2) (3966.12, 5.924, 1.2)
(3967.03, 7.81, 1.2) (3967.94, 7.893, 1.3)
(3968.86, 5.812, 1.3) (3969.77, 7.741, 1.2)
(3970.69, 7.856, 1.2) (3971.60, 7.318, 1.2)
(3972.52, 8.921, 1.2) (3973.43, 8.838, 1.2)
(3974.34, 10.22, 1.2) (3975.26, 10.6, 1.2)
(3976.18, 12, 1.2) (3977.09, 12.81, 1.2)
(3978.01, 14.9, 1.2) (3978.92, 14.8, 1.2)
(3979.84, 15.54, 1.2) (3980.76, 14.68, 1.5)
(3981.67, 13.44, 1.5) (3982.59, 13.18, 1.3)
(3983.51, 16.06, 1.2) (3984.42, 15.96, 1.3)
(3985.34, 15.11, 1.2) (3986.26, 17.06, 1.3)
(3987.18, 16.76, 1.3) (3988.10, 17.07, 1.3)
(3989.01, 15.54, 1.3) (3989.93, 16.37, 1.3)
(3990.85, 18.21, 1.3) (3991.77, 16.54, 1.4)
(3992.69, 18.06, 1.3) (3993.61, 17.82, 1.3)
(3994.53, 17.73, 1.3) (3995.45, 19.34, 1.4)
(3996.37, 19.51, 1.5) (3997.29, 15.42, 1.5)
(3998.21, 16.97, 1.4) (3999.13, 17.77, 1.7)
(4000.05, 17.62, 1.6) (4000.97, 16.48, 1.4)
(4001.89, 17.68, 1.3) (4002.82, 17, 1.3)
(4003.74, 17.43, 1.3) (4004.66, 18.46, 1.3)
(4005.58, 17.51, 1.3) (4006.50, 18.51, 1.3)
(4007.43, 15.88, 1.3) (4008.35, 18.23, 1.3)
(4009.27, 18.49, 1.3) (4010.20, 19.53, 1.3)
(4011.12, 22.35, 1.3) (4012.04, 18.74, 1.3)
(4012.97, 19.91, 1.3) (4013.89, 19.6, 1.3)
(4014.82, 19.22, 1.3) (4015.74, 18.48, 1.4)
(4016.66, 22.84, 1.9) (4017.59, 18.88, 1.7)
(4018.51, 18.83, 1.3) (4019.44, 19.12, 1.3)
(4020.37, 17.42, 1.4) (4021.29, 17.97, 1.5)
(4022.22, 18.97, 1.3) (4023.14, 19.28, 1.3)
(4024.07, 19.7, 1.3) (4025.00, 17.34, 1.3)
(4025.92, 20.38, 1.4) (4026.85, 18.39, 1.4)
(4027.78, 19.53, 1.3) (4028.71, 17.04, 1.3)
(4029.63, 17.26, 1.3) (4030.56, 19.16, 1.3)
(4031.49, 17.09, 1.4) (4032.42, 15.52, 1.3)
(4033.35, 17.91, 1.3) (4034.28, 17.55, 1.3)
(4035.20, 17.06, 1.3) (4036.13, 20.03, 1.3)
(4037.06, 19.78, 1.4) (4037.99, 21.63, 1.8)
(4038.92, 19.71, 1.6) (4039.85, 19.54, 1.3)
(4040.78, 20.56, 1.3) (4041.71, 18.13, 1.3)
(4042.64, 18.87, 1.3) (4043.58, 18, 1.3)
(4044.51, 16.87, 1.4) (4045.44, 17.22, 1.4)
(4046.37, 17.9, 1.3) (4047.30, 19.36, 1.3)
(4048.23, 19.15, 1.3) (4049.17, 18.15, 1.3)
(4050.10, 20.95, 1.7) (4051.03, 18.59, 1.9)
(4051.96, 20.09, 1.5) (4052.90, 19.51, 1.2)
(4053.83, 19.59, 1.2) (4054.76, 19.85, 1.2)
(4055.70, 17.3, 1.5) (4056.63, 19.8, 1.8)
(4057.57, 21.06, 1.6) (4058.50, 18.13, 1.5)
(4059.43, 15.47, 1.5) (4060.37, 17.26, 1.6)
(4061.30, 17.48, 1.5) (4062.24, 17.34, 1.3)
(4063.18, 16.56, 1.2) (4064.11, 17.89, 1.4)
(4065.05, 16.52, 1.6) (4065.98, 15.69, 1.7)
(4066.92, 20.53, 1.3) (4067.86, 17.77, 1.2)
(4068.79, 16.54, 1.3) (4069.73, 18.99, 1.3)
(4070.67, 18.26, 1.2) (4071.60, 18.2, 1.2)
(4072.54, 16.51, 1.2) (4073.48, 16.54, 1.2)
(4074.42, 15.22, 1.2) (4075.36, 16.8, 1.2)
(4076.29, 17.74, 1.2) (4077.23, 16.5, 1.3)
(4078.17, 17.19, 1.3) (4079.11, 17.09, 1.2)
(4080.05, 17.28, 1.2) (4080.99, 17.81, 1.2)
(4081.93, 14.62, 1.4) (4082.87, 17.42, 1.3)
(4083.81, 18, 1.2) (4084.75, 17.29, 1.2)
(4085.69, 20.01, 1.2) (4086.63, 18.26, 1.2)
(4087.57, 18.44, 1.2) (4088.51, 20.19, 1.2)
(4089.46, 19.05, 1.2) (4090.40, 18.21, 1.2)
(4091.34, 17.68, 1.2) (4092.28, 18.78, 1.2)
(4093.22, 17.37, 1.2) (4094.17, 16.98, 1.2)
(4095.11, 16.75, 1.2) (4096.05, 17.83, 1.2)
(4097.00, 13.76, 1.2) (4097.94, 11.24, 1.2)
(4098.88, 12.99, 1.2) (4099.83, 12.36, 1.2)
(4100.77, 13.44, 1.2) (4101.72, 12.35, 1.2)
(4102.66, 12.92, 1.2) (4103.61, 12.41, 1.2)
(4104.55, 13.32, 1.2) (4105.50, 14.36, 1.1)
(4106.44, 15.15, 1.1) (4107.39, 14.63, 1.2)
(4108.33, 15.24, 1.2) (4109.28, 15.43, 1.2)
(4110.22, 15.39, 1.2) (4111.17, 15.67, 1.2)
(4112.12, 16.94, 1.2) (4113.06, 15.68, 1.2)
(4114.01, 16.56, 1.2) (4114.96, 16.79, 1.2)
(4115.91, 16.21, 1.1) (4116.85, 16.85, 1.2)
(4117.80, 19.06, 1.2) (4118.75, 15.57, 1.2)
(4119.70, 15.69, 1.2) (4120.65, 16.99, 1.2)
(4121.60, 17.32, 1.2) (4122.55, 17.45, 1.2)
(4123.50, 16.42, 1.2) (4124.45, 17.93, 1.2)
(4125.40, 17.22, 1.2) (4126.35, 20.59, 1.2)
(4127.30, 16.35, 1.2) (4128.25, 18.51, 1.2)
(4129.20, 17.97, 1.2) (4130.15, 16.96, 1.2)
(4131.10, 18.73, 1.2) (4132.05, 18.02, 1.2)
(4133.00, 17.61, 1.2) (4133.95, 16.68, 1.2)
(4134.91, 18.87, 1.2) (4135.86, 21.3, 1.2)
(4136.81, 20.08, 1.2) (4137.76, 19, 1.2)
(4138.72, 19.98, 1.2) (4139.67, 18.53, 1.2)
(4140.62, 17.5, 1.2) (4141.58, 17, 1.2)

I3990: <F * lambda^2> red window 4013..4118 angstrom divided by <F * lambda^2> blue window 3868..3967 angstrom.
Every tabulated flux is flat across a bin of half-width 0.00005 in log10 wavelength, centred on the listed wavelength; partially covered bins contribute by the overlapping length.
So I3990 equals 1.5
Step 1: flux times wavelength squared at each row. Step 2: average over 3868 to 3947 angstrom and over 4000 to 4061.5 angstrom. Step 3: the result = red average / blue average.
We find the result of 1.63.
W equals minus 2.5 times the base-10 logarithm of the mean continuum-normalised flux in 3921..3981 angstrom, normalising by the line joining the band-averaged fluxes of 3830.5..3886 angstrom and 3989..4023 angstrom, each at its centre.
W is 0.34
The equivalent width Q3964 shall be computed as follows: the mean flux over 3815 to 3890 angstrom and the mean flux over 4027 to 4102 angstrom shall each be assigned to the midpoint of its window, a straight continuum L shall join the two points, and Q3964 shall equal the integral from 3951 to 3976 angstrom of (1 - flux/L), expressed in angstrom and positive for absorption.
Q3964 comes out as 6.3 angstrom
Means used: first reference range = 10.9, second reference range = 17.7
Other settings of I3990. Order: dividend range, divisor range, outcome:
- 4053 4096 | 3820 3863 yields 1.94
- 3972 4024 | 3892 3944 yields 1.40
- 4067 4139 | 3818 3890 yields 1.75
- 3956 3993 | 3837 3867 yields 1.15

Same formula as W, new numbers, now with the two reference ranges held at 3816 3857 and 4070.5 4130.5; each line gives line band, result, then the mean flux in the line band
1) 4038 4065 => -0.21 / 18.6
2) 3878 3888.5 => 0.06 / 10.5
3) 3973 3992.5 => -0.08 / 14.6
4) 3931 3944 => 0.32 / 9.35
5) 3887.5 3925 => -0.17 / 13.7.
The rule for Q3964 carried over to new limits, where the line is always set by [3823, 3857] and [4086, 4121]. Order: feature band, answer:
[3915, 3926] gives -2.5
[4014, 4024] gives -3.8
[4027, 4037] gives -2.6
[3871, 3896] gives -0.8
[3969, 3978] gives 2.2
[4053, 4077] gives -4.5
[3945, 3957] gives -2.2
